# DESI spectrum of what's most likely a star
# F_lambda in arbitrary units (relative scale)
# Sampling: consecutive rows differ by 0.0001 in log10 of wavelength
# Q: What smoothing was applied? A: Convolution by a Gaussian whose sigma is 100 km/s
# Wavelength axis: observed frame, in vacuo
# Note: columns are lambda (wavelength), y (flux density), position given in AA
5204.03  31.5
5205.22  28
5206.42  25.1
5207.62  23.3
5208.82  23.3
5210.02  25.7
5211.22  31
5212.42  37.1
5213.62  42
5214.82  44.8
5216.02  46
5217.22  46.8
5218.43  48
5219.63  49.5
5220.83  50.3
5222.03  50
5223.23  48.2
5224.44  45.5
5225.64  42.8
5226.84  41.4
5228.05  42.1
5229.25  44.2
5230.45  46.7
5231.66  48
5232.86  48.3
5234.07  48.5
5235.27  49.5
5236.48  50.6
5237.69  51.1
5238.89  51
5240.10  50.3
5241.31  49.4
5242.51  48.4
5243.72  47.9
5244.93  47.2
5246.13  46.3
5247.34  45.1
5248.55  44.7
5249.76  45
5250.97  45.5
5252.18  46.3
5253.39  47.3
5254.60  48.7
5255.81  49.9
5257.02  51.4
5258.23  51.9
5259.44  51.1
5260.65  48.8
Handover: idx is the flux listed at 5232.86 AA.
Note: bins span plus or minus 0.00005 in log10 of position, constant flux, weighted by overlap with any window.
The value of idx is 48.3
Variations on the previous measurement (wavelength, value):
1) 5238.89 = 51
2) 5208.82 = 23.3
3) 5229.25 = 44.2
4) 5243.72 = 47.9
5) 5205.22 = 28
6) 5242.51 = 48.4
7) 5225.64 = 42.8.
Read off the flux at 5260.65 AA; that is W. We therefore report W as 48.8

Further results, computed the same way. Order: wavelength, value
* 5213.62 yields 42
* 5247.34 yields 45.1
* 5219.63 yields 49.5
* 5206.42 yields 25.1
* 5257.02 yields 51.4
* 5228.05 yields 42.1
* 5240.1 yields 50.3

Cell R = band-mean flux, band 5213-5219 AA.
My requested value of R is 45.4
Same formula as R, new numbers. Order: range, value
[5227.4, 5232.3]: 45.3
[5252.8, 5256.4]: 48.6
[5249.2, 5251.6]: 45.2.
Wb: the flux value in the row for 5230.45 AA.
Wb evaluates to 46.7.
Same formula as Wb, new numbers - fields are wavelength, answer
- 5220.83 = 50.3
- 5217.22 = 46.8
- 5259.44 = 51.1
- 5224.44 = 45.5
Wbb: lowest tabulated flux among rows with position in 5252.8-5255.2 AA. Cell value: 47.3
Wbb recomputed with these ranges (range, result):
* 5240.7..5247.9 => 45.1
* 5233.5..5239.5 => 48.5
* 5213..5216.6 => 42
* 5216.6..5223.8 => 46.8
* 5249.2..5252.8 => 45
